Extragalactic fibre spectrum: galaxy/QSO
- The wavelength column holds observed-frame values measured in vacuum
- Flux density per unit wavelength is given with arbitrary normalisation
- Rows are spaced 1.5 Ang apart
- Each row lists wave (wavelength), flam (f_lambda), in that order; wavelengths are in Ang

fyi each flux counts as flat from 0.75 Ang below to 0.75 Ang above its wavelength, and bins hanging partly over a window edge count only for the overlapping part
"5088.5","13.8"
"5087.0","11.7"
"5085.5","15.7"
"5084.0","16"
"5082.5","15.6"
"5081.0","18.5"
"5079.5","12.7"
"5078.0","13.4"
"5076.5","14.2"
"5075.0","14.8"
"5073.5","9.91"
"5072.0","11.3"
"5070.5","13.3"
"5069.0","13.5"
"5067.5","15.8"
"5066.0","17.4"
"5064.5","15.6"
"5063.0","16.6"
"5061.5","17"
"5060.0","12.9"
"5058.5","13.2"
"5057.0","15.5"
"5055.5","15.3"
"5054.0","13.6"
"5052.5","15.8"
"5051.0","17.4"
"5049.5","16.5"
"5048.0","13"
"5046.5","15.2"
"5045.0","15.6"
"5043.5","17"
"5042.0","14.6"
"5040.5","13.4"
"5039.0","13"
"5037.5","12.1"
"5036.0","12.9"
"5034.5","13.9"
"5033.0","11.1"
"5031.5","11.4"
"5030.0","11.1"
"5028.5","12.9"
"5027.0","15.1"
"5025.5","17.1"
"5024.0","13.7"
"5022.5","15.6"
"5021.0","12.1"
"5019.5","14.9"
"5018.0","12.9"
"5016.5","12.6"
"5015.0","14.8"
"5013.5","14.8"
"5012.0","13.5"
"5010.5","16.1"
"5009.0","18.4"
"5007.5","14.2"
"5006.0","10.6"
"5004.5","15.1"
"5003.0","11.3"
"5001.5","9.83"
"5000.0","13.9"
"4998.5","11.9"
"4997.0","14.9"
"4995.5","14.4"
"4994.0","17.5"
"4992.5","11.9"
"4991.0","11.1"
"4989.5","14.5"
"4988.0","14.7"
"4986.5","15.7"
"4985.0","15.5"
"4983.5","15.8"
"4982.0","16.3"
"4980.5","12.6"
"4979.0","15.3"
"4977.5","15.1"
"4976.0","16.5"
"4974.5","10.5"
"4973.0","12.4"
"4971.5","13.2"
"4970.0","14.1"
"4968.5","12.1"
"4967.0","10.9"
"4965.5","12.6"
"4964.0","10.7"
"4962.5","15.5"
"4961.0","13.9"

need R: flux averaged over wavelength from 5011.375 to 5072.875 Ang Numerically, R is 14.3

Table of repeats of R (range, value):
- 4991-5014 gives 13.8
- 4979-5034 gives 13.9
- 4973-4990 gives 14.7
